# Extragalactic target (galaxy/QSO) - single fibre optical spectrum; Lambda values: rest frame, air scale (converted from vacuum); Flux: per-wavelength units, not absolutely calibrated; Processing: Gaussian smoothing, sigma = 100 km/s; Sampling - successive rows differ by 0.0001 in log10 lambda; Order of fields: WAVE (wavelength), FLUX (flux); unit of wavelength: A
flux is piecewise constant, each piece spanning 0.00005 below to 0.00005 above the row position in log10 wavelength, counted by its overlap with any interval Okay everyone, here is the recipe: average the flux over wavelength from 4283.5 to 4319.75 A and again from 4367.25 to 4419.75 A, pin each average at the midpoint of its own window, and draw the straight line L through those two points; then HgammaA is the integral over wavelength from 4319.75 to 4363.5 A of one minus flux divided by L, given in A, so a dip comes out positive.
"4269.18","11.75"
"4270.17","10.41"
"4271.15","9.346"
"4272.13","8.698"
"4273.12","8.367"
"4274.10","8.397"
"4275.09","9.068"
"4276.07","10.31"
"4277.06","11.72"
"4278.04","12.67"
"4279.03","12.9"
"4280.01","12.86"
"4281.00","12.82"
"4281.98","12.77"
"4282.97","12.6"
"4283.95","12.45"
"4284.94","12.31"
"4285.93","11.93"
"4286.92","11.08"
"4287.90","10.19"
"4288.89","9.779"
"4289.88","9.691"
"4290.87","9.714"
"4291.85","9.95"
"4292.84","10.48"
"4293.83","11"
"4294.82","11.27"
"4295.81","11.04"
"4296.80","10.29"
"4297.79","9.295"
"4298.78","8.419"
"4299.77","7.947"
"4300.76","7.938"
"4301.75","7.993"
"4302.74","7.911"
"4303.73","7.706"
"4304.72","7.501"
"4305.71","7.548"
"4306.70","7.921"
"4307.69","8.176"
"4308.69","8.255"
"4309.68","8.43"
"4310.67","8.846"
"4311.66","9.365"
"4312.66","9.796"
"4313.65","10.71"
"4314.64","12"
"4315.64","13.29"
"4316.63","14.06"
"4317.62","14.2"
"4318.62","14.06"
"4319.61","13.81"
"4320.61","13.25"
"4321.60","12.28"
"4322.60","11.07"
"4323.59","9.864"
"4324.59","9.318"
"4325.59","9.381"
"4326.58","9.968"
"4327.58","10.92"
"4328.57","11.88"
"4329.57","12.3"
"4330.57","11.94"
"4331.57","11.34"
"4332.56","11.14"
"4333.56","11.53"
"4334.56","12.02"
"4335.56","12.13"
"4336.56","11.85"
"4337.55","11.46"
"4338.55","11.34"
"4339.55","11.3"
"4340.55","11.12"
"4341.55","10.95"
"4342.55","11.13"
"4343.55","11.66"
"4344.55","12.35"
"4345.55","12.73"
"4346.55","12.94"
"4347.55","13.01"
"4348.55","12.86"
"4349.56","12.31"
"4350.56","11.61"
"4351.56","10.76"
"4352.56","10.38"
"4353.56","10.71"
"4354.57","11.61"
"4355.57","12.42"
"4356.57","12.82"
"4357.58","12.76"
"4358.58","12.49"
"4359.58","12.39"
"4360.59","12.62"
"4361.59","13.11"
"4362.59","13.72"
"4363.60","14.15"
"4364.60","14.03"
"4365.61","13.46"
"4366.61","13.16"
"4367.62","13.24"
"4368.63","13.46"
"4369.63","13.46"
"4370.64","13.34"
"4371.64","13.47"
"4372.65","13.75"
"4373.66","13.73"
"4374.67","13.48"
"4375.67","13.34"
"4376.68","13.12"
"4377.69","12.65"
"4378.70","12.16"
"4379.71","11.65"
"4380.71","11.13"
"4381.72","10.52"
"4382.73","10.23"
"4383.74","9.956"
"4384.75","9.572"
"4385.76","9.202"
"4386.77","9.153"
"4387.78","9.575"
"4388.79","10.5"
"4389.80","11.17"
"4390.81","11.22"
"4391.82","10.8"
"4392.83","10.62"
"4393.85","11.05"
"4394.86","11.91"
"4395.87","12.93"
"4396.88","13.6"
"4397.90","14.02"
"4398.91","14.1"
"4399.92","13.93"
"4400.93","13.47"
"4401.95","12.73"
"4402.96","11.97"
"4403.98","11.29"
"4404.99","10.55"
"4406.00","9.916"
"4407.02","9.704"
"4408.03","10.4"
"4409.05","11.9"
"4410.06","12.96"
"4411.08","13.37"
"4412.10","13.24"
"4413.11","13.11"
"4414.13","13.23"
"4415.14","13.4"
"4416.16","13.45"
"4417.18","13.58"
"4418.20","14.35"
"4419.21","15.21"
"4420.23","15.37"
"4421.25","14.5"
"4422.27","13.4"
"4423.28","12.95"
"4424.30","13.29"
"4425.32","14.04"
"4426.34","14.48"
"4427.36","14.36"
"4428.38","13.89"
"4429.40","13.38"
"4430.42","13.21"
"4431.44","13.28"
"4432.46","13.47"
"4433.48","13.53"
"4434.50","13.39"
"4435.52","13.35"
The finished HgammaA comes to -3.0 A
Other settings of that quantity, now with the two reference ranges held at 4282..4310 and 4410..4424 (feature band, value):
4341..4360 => -0.8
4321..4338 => -0.7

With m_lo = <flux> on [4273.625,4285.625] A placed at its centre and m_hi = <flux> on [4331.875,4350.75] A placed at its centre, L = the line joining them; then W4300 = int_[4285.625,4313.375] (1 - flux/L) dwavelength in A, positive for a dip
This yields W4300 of 5.9 A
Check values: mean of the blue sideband 11.7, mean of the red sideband 11.9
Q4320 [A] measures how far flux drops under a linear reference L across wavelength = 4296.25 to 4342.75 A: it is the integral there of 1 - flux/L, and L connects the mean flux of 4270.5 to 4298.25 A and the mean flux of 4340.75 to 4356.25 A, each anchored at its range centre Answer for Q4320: 3.5 A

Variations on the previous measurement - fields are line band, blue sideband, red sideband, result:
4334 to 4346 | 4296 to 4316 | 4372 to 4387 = -1.72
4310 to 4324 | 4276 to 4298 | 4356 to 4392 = -0.31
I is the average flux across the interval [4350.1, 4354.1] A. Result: 10.9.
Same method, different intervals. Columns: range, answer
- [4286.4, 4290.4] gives 10.2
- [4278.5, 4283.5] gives 12.8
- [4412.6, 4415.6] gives 13.3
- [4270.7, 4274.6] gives 8.69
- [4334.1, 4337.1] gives 12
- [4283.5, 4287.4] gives 11.9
